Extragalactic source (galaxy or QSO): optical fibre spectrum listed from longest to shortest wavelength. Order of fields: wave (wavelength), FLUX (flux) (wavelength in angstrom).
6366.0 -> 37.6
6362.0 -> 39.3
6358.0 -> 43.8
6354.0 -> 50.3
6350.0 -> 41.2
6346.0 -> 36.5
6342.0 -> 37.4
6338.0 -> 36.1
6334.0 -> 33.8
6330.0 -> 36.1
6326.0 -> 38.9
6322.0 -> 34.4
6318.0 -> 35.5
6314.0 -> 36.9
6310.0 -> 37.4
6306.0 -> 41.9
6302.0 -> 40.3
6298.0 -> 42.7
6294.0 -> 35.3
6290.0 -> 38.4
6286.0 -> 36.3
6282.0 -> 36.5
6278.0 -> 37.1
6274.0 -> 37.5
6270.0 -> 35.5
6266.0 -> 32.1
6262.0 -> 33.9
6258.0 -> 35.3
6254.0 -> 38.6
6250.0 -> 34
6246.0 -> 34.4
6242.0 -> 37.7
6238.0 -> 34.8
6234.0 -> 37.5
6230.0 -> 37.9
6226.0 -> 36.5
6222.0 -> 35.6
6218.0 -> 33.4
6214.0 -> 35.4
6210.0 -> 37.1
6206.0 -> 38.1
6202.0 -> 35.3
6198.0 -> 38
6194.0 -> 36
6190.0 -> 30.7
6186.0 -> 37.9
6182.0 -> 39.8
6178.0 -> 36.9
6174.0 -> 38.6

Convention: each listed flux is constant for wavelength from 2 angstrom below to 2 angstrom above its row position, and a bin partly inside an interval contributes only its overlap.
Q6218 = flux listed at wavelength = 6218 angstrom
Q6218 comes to 33.4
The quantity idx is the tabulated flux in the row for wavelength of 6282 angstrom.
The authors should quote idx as 36.5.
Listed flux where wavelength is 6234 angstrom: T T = 37.5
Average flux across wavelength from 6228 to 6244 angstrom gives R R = 37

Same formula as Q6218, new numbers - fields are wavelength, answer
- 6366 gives 37.6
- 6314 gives 36.9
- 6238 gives 34.8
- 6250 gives 34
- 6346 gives 36.5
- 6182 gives 39.8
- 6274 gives 37.5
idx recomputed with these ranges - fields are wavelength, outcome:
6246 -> 34.4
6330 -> 36.1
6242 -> 37.7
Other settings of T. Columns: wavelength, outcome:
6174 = 38.6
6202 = 35.3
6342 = 37.4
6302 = 40.3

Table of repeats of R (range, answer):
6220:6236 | 36.9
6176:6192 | 36.3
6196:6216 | 36.8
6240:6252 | 35.4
